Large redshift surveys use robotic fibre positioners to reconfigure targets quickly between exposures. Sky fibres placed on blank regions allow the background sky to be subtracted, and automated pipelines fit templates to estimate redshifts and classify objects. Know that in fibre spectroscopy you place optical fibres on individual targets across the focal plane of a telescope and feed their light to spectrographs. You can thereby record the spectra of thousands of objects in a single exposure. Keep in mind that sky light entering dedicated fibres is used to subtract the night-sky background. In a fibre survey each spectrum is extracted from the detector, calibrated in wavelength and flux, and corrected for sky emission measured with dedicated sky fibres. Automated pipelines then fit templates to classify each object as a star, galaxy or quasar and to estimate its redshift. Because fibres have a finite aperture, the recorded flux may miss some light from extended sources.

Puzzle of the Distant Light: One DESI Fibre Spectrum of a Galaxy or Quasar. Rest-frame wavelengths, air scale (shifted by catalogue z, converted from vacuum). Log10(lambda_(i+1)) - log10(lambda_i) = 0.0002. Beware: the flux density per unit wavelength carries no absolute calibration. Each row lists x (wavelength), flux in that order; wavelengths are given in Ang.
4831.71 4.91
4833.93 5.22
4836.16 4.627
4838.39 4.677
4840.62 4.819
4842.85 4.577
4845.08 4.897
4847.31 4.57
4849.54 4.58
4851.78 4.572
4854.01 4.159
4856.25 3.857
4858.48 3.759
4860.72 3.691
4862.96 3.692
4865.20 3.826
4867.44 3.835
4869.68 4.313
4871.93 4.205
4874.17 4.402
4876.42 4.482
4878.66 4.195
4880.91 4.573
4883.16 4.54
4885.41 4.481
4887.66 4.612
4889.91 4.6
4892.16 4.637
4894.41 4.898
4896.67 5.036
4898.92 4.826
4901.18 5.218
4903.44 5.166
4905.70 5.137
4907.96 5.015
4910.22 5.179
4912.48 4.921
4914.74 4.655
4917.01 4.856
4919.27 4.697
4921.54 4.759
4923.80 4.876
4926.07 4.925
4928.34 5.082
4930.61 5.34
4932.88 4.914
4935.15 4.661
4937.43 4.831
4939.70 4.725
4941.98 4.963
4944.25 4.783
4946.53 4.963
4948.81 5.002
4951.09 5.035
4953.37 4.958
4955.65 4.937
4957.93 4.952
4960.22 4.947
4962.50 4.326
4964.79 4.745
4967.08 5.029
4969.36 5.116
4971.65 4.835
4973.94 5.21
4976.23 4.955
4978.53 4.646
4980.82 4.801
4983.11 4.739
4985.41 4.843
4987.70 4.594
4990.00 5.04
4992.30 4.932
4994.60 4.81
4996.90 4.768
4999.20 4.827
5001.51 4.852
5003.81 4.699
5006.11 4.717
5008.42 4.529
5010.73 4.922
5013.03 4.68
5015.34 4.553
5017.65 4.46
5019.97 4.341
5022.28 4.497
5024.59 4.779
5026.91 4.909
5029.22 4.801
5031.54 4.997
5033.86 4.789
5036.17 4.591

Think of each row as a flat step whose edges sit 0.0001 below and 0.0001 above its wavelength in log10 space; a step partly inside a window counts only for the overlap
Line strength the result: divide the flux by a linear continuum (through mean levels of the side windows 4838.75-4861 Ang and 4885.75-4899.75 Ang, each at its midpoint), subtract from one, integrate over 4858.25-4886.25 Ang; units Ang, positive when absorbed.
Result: 2.6 Ang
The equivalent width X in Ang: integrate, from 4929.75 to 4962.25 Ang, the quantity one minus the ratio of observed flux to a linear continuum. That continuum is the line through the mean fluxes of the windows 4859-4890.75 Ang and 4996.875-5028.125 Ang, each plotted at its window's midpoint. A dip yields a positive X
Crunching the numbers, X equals -3.25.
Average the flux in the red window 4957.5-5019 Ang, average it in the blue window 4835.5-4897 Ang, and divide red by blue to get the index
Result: 1.09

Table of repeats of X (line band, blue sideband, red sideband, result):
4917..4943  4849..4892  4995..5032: -2.7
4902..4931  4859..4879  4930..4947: -2.2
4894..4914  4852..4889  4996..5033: -3.4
